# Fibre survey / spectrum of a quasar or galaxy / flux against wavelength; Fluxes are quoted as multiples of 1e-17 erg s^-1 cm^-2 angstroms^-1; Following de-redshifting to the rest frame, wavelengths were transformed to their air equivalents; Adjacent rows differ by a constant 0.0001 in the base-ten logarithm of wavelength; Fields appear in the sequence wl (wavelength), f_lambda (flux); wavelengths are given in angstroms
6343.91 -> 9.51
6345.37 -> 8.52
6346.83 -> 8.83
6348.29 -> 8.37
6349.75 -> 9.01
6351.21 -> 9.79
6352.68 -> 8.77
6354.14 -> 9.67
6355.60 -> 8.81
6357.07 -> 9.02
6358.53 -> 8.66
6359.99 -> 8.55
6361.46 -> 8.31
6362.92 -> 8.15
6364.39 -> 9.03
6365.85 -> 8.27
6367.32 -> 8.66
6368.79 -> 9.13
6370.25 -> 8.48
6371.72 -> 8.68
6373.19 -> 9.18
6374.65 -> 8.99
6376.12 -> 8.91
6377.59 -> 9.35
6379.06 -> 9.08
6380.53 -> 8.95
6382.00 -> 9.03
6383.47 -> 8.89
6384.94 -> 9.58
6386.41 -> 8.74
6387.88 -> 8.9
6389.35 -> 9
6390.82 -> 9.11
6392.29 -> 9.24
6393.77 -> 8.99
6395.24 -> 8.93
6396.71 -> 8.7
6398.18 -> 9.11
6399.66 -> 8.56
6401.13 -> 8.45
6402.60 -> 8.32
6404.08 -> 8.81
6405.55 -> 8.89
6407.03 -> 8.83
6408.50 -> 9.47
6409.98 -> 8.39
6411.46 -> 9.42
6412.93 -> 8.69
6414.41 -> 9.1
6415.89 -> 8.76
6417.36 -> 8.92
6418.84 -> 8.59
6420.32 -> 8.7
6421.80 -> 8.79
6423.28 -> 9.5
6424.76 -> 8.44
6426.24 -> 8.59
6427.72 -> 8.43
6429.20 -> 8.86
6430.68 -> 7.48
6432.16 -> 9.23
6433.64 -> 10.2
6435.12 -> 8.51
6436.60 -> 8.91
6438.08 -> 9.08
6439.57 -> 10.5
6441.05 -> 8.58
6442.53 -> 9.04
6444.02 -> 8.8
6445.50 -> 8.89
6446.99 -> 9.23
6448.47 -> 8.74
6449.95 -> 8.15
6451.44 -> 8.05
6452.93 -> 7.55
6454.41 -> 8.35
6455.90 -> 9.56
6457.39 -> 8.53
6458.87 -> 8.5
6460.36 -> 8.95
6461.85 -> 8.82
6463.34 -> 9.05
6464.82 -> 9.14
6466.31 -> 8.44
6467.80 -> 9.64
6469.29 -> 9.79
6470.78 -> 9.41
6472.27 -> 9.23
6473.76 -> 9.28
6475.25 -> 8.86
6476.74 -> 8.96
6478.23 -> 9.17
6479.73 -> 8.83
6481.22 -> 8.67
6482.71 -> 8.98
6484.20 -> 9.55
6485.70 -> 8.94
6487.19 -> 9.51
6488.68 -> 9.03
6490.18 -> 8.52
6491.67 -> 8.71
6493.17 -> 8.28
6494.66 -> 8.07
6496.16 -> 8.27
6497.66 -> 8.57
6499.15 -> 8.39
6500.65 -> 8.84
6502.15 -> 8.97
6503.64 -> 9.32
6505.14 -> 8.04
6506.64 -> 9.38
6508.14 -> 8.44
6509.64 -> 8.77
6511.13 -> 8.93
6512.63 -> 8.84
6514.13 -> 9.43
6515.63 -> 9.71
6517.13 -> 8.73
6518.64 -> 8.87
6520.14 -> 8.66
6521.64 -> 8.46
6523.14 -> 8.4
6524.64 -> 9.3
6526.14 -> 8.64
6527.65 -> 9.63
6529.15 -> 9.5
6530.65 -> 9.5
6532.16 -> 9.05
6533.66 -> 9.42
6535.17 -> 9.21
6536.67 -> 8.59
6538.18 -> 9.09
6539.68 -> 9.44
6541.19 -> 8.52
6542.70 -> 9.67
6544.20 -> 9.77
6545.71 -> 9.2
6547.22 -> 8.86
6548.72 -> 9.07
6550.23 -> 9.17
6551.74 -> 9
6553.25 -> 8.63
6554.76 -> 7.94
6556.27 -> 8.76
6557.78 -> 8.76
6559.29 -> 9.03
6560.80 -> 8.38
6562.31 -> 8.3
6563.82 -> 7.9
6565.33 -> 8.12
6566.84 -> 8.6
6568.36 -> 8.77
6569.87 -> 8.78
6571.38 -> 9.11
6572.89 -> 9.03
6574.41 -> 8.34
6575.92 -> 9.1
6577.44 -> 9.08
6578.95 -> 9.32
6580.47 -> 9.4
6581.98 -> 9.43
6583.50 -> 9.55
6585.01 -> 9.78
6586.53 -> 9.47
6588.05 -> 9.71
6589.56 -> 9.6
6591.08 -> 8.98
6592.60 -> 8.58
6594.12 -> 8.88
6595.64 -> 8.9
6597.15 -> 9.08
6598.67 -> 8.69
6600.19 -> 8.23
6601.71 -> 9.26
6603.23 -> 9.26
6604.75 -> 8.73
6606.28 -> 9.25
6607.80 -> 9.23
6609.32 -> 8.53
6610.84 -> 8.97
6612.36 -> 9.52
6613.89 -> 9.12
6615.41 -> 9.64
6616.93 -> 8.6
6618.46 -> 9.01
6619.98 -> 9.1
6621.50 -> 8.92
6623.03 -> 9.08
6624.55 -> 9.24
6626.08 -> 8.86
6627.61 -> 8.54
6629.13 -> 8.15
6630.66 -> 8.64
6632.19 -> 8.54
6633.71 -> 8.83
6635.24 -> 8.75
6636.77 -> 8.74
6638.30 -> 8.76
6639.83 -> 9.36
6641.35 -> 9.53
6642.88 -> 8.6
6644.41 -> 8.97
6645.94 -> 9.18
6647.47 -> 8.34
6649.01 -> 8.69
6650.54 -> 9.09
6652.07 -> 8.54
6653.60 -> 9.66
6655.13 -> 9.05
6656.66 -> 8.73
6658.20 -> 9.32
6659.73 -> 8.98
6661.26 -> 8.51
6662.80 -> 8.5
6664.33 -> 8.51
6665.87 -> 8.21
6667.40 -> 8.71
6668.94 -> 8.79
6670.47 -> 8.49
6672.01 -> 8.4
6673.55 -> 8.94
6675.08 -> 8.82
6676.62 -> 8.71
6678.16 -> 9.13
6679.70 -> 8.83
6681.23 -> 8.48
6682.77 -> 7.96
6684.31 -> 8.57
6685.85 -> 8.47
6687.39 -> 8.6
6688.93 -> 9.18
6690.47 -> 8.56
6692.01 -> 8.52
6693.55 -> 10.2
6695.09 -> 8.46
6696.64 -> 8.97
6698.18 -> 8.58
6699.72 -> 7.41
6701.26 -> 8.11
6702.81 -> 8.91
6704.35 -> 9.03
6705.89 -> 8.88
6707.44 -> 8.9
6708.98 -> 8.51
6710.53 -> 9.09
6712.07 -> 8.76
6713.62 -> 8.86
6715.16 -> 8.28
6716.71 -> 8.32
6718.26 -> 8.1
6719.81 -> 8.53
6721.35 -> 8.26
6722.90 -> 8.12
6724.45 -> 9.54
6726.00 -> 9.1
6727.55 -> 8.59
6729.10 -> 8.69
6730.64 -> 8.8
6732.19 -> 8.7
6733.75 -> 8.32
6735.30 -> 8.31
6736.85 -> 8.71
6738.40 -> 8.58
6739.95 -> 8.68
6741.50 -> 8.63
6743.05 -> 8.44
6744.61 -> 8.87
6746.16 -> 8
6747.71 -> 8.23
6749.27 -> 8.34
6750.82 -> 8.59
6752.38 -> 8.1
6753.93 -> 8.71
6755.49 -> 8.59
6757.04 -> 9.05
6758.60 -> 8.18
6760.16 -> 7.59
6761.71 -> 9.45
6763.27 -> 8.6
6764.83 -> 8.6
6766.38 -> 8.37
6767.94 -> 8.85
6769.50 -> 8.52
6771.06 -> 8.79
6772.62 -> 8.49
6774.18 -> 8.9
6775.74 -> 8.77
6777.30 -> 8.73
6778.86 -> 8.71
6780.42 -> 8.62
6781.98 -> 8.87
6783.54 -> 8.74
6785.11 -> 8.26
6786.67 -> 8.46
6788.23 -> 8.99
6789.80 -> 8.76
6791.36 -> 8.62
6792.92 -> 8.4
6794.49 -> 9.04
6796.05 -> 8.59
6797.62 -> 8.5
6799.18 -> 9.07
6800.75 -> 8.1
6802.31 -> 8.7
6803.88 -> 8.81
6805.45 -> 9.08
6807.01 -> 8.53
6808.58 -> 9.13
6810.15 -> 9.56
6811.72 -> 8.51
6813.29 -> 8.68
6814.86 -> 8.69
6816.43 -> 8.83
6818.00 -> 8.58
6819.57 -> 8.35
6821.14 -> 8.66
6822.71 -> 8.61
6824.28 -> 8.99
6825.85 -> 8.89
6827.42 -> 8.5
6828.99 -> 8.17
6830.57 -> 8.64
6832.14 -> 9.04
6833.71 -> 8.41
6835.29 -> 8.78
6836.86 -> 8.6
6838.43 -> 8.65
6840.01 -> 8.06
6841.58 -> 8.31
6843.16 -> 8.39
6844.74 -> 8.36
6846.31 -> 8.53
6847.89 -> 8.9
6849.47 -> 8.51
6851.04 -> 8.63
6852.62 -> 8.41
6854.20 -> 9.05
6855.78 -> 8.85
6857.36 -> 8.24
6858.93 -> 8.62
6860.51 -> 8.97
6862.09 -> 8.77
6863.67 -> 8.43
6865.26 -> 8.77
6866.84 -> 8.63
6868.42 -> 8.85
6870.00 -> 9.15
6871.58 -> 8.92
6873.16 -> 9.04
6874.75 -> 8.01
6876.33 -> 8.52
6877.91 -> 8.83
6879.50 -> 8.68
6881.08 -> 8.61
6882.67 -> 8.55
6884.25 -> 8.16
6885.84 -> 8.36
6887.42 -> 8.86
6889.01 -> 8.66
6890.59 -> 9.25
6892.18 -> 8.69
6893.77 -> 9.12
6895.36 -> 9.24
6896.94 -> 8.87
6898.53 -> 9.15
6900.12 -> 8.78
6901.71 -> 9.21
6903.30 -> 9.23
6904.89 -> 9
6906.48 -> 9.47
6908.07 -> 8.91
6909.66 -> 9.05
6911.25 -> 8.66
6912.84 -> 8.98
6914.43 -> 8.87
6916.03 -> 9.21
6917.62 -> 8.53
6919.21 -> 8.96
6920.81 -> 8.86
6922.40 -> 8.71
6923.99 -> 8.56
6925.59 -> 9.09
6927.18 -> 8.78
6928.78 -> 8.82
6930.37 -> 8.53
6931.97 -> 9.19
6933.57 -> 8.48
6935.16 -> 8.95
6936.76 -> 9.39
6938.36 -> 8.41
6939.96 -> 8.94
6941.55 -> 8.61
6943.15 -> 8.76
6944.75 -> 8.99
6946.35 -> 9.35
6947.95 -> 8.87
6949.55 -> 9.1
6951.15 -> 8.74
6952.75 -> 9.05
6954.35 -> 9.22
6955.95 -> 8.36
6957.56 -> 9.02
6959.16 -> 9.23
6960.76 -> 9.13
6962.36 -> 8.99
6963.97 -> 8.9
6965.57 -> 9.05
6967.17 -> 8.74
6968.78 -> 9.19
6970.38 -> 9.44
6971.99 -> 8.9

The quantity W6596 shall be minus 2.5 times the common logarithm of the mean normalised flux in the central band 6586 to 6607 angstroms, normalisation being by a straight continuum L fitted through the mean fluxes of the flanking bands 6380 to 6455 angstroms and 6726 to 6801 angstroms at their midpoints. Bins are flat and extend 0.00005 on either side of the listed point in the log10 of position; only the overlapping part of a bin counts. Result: -0.04 mag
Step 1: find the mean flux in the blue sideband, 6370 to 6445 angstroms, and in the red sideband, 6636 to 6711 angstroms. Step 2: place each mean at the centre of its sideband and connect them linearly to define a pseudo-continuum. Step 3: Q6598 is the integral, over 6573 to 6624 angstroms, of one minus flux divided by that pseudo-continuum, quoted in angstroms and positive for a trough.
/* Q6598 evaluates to -1.7 angstroms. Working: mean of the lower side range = 8.92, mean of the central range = 9.1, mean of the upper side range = 8.76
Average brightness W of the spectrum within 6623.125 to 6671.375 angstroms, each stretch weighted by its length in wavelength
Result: 8.8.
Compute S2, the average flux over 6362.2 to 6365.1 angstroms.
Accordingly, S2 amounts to 8.57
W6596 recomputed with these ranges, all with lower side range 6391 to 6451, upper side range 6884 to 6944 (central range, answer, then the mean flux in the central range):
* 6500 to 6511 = 0.00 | 8.83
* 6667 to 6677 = 0.02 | 8.69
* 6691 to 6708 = 0.02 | 8.72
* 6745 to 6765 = 0.05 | 8.47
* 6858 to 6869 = 0.02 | 8.71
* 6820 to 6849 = 0.04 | 8.58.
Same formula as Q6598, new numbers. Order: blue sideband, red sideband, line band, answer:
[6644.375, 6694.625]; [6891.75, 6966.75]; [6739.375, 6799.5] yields 1.6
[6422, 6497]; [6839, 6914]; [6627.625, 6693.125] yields 0.5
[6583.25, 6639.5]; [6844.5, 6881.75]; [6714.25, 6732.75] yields 0.6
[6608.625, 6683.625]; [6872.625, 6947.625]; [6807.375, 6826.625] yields 0.1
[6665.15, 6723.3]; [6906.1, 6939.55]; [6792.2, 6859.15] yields 0.9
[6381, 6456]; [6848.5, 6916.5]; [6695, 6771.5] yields 2.2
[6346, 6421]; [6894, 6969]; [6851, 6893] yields 1.2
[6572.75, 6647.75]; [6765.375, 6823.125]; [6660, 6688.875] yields 0.9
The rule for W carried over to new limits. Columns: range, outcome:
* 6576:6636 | 9.04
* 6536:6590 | 8.98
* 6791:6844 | 8.66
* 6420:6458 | 8.8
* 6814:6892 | 8.64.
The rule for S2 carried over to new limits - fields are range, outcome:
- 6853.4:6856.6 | 8.93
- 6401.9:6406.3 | 8.67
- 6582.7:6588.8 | 9.62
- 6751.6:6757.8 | 8.62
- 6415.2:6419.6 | 8.76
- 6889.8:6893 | 8.96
